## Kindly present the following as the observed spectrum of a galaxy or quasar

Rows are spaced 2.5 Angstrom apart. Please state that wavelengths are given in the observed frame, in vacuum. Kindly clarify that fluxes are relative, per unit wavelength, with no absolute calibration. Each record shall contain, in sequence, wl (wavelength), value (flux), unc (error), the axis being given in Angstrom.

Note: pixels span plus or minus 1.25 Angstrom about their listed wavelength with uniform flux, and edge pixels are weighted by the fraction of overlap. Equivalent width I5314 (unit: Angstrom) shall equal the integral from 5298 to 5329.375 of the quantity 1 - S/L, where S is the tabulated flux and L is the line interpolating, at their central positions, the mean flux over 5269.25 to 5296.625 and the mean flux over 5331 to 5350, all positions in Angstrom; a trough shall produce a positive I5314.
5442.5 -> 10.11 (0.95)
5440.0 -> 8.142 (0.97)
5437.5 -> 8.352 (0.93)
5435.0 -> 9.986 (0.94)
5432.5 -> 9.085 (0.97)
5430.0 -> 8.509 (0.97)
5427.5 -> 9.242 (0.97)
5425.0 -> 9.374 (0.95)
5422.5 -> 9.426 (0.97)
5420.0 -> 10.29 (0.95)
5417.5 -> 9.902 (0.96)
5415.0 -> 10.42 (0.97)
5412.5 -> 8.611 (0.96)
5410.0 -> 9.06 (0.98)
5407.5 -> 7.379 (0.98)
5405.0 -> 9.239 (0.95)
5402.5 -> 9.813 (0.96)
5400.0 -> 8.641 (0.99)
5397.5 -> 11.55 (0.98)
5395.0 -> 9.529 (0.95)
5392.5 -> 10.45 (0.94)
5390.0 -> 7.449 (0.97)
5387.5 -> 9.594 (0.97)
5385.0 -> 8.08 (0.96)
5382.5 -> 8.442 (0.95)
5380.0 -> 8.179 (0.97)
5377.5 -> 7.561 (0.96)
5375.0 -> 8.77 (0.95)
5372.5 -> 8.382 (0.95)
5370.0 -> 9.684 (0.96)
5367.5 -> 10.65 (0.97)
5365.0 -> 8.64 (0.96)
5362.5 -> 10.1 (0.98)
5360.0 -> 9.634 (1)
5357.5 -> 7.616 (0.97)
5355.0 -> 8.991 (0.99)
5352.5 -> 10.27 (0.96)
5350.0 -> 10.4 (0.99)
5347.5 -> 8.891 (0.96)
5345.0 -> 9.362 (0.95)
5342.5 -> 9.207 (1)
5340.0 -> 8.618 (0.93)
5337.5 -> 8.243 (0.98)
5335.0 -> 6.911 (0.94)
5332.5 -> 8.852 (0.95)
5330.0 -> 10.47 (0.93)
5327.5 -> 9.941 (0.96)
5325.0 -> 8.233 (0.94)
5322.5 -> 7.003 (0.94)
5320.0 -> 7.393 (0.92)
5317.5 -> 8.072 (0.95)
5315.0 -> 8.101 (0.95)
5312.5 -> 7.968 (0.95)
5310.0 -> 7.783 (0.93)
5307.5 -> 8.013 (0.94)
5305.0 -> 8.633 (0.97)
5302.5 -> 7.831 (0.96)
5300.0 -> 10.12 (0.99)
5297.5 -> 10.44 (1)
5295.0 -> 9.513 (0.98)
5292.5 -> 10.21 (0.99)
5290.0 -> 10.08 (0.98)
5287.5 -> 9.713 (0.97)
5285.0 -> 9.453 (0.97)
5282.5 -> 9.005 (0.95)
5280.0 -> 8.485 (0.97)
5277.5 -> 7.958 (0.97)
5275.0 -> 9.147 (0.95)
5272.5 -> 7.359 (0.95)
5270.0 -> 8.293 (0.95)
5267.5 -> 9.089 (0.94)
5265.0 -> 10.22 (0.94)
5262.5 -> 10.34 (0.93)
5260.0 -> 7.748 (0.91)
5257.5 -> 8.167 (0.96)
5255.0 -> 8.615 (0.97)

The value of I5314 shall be 1.9 Angstrom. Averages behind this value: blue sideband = 9.05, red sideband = 8.73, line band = 8.35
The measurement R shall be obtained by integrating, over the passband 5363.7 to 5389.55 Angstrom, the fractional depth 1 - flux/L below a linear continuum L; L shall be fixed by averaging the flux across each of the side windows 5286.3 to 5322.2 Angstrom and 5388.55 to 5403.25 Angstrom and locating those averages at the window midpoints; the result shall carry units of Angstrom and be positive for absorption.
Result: 1.8 Angstrom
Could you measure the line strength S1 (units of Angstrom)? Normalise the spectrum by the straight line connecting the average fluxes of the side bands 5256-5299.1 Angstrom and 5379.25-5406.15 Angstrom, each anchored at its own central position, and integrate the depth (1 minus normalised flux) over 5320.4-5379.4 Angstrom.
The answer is 1.5 Angstrom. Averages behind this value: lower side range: 9.14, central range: 8.94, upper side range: 9.2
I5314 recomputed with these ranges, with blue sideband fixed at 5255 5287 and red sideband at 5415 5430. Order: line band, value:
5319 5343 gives 1.7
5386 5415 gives 0.7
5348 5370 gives -0.6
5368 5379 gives 0.7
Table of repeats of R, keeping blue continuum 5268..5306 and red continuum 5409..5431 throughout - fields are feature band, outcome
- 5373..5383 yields 1.17 Angstrom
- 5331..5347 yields 1.12 Angstrom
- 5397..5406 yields -0.28 Angstrom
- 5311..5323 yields 1.85 Angstrom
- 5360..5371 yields -0.54 Angstrom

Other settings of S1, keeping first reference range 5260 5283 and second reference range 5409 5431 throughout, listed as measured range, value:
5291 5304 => -1.0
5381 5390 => 0.8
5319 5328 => 1.0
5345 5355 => -0.6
